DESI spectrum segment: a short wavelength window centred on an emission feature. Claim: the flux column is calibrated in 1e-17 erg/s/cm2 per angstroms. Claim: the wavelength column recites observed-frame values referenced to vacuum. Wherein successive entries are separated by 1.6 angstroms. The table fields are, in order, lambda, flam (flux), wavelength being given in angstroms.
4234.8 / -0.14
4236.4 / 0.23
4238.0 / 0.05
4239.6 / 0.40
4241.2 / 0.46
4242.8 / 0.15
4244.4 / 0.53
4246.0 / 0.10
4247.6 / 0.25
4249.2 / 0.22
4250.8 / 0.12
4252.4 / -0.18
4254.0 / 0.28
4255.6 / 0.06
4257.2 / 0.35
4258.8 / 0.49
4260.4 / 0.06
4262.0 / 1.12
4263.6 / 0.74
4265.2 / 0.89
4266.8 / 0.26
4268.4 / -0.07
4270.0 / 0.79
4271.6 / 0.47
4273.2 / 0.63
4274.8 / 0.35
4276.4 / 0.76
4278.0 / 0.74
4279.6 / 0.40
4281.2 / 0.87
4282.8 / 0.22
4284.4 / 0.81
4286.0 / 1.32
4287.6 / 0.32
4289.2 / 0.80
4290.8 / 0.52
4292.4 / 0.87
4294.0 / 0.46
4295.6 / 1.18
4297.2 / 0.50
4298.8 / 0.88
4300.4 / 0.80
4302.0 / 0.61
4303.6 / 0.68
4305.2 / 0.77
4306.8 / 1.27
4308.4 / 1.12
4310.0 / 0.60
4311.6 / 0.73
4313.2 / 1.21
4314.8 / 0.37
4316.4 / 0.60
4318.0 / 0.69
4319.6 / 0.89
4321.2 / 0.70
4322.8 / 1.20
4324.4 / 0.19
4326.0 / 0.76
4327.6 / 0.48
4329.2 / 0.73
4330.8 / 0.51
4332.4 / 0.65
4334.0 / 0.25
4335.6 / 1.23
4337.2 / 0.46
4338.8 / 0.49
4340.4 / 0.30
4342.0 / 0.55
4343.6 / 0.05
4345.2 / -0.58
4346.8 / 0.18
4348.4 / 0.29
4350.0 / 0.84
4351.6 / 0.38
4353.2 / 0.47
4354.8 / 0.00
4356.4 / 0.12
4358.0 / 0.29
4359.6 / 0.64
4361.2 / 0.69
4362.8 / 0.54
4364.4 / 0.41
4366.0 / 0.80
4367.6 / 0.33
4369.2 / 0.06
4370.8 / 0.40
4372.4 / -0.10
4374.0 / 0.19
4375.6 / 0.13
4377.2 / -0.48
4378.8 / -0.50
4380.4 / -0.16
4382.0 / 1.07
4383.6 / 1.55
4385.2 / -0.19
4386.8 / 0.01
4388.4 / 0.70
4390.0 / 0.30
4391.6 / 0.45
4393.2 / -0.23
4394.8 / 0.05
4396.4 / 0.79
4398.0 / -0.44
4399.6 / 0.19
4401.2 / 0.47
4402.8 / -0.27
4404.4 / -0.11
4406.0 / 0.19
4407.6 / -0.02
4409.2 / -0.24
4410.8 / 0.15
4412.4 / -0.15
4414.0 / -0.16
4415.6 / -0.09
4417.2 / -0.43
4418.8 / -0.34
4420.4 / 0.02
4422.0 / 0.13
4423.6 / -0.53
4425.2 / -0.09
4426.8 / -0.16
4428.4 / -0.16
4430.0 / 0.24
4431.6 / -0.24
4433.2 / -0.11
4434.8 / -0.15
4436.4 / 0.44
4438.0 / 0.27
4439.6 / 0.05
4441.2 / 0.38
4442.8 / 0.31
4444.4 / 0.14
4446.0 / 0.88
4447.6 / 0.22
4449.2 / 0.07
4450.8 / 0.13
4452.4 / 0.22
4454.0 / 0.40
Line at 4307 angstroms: C IV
